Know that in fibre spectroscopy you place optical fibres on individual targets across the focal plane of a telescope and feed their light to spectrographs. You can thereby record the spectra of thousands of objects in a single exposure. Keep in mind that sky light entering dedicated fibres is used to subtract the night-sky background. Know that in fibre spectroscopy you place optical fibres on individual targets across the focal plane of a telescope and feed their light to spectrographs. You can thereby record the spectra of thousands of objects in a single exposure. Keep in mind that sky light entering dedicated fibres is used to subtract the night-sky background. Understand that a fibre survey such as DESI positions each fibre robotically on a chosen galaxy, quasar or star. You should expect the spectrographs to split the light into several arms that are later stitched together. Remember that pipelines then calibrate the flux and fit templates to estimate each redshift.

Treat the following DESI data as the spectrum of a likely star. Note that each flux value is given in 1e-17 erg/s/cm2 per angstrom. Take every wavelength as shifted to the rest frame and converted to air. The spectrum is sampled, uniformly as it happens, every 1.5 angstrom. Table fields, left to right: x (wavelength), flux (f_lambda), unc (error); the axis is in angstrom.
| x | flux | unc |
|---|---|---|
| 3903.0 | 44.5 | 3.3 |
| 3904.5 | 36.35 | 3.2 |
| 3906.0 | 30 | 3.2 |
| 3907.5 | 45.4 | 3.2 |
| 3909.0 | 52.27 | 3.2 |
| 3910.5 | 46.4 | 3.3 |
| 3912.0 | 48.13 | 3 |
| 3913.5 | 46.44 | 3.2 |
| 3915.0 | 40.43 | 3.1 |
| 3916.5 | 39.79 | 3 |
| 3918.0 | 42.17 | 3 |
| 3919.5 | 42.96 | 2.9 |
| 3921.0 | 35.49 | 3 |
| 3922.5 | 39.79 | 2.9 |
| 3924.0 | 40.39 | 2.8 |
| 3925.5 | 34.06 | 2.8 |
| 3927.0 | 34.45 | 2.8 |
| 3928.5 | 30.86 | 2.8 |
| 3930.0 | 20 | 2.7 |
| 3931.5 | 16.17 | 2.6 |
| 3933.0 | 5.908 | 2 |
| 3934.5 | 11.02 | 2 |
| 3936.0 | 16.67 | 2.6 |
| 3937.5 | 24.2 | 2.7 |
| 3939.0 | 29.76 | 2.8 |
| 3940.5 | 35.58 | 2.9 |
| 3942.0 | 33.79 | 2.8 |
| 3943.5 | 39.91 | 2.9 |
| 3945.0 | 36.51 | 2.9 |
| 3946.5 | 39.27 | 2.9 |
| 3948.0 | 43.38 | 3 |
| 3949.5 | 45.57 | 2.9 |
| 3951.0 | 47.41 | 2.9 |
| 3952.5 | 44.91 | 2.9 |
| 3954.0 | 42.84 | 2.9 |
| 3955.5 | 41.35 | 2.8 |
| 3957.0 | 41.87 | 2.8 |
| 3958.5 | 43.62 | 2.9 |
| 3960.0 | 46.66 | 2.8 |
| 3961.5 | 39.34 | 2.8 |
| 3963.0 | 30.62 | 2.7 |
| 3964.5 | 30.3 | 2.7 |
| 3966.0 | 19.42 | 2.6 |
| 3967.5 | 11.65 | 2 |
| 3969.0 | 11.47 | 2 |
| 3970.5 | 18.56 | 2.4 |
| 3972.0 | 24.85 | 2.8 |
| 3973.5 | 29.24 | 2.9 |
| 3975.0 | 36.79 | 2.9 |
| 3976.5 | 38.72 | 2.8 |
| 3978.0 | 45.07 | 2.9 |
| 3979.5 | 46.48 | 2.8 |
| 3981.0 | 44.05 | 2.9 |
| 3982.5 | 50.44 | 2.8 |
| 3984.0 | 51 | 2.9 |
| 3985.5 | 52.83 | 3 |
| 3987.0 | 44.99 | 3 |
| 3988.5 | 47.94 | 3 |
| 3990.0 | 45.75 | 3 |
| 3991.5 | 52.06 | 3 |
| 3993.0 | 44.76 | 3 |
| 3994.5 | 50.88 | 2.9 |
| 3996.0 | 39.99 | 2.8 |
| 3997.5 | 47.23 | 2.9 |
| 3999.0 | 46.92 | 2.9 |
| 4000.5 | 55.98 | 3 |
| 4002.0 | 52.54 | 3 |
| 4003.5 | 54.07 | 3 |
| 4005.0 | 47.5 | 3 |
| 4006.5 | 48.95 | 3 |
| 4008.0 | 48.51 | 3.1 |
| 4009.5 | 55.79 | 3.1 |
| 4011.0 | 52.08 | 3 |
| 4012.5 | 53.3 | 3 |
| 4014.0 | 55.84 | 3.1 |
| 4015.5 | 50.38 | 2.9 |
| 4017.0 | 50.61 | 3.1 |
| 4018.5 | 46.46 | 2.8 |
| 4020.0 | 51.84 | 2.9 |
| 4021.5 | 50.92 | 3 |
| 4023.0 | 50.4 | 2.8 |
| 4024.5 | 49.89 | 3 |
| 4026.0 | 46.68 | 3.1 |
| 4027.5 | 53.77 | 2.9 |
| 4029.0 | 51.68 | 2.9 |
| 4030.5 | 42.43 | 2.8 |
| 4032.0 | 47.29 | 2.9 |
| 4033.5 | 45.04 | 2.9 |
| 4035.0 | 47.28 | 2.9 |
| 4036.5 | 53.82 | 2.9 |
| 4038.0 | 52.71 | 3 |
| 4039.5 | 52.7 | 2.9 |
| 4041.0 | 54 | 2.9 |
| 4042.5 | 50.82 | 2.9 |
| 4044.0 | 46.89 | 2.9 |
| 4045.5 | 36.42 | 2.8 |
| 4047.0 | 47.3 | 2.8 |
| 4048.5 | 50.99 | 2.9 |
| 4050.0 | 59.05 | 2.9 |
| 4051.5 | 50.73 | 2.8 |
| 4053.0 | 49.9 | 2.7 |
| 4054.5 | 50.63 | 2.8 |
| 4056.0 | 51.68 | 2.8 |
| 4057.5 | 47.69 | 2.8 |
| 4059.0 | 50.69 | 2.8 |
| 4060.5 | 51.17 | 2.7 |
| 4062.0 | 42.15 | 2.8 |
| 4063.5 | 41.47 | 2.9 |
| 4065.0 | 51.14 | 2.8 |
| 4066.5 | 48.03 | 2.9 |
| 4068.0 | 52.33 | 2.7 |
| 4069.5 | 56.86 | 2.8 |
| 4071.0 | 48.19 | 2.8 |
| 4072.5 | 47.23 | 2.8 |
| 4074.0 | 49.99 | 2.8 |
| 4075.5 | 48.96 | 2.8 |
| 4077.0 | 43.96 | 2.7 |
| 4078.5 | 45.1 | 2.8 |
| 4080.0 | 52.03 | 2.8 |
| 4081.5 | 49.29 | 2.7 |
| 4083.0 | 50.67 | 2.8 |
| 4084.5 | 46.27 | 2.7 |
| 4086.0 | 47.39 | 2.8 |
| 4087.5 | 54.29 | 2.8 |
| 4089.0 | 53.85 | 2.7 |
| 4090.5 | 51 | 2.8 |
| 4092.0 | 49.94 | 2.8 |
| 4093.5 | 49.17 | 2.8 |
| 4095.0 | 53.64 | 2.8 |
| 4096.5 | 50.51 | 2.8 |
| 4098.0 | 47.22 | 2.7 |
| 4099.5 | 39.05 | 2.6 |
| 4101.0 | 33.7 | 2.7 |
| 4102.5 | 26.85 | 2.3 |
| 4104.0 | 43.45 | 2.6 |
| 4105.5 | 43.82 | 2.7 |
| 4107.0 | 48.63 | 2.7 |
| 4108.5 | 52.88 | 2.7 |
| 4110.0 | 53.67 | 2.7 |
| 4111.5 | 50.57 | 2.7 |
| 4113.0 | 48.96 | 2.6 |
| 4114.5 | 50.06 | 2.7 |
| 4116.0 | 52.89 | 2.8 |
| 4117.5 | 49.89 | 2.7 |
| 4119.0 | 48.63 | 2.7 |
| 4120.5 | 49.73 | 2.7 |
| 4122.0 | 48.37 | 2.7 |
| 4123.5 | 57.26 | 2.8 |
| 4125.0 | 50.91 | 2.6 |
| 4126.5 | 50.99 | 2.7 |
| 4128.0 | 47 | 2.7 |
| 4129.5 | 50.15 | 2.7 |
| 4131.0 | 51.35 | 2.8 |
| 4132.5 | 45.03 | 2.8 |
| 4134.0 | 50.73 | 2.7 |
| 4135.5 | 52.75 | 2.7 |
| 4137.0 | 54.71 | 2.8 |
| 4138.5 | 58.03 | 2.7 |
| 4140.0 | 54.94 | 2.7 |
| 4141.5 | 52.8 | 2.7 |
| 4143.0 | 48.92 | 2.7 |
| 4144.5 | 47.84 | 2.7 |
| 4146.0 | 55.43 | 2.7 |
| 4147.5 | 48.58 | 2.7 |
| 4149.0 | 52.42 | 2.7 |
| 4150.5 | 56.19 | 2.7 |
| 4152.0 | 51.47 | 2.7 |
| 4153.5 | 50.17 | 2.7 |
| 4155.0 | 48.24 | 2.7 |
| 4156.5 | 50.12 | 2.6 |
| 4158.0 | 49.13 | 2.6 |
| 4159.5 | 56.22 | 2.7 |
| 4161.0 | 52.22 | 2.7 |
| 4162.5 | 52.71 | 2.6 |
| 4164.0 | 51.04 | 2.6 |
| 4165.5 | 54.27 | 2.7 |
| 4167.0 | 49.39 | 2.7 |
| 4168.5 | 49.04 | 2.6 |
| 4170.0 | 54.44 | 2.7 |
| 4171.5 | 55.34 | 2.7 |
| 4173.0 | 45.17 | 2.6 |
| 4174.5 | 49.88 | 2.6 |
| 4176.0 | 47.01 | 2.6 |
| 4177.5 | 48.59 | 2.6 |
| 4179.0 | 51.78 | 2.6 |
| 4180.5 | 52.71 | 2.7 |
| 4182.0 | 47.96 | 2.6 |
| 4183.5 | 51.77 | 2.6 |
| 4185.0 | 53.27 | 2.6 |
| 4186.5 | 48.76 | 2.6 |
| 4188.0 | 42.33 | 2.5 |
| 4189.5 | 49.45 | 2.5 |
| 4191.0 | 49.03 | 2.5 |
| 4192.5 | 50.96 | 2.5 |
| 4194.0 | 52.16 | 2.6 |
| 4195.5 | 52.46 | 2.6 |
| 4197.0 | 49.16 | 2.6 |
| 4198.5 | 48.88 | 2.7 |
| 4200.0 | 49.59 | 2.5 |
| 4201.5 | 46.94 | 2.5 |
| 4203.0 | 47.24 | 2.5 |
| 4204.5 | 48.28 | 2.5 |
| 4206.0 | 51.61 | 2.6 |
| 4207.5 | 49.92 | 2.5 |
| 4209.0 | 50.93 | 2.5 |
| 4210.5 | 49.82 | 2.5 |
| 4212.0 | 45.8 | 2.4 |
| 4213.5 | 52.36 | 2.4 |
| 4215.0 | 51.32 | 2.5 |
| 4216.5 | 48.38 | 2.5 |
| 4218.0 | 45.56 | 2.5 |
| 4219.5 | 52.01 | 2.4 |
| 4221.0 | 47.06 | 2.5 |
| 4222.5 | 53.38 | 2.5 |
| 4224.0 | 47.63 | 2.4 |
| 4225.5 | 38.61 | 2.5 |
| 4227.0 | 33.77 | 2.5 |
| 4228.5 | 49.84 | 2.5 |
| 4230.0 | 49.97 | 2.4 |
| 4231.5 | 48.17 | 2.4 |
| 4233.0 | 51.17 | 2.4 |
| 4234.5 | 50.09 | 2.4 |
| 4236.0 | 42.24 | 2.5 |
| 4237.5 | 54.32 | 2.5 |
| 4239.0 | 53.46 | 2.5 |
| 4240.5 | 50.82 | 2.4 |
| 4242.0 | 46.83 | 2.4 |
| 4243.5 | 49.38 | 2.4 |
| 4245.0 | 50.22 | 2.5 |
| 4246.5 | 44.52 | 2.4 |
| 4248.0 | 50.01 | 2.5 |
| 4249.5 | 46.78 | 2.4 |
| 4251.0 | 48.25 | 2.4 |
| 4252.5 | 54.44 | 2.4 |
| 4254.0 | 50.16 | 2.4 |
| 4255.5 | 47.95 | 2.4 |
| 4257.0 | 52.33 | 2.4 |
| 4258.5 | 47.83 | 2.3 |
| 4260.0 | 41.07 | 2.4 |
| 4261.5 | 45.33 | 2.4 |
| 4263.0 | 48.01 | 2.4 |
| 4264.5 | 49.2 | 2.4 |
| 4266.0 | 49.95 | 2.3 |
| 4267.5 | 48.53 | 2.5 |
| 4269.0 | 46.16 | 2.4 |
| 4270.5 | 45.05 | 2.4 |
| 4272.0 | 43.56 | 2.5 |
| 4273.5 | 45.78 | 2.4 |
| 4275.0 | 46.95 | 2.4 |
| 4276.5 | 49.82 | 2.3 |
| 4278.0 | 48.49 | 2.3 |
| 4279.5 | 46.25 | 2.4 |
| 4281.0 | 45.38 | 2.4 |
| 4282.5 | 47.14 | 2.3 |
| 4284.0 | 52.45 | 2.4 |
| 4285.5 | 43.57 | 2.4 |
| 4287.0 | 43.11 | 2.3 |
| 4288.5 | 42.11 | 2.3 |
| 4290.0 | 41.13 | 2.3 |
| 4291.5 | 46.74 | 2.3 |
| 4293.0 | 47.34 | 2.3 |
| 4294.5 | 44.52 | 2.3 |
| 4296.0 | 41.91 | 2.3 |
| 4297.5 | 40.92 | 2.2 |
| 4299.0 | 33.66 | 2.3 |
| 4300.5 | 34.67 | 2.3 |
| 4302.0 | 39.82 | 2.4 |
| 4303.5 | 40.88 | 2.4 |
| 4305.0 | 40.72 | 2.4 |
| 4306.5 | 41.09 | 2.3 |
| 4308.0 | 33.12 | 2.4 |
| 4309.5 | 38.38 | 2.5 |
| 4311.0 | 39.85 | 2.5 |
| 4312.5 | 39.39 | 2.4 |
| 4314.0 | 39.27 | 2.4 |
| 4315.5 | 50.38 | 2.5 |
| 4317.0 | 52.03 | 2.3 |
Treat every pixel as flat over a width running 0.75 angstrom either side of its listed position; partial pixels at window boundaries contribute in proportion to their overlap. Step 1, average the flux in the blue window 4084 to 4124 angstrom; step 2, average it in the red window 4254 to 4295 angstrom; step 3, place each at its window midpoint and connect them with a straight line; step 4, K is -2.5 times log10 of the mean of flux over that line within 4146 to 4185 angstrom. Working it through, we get -0.08 mag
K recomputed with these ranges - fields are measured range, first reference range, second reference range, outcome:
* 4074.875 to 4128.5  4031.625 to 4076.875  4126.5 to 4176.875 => 0.04 mag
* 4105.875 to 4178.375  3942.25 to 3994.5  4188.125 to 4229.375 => -0.12 mag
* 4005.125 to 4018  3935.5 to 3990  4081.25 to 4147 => -0.25 mag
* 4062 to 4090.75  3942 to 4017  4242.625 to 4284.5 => -0.11 mag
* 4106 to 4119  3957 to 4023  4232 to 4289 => -0.12 mag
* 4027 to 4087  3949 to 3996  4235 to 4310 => -0.19 mag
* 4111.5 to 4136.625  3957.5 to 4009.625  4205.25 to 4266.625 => -0.11 mag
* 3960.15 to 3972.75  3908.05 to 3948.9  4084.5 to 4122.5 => 0.46 mag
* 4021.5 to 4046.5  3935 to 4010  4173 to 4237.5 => -0.15 mag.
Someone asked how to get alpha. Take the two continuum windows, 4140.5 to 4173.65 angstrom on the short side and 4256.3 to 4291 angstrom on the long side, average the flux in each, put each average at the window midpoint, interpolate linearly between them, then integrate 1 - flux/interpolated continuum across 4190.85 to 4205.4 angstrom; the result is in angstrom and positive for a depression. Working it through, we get 0.1 angstrom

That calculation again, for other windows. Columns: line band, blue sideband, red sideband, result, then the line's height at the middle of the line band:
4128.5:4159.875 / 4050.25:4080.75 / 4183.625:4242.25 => -1.66 angstrom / 49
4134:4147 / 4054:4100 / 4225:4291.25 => -1.19 angstrom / 48.5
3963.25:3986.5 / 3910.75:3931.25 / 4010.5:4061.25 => 5.14 angstrom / 43.5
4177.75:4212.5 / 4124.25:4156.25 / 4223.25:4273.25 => -0.07 angstrom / 49.5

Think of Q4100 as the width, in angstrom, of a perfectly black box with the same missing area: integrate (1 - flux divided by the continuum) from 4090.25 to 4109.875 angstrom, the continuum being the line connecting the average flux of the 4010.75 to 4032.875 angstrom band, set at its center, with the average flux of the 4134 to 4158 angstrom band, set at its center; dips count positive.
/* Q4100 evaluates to 2.2 angstrom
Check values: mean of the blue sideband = 50.2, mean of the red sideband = 52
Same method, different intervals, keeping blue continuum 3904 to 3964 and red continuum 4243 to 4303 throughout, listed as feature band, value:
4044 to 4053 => -2.06 angstrom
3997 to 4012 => -4.90 angstrom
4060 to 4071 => -2.39 angstrom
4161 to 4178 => -3.02 angstrom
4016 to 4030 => -3.99 angstrom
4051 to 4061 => -2.61 angstrom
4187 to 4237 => -4.67 angstrom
